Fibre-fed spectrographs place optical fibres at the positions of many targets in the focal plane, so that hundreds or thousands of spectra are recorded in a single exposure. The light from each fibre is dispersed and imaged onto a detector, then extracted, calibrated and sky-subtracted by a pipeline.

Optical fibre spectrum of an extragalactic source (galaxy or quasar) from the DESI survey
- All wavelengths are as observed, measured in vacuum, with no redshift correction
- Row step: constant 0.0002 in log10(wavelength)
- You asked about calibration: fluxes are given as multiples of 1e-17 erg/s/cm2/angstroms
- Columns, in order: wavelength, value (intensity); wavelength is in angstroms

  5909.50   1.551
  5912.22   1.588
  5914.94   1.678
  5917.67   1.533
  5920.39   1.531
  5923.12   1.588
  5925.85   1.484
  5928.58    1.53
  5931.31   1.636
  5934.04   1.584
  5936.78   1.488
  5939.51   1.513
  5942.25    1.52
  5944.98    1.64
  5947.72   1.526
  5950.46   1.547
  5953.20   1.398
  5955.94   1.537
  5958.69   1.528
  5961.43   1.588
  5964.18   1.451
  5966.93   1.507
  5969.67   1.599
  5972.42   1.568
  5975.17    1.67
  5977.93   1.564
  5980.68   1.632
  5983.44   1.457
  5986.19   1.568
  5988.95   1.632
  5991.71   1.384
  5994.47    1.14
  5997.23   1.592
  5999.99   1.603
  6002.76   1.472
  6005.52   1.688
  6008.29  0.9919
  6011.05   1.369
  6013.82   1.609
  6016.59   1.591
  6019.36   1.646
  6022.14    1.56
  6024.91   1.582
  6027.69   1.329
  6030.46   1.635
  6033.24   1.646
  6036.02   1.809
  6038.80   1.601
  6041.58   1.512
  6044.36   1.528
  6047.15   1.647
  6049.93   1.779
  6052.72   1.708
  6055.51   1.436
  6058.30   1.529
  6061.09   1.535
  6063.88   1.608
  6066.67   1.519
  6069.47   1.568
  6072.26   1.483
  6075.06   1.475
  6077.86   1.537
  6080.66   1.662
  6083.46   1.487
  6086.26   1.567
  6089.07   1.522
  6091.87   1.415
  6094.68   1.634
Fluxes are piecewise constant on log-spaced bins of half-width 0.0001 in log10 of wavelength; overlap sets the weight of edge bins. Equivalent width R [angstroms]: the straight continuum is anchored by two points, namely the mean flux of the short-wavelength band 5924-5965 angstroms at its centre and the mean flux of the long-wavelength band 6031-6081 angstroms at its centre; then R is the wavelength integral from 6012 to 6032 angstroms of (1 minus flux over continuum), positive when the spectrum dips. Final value 0.12 angstroms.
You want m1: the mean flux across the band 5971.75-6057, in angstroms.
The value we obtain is 1.55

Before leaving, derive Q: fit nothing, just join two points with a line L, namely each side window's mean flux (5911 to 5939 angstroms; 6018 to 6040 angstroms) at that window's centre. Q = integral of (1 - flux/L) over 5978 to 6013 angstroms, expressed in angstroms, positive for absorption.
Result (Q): 2.7 angstroms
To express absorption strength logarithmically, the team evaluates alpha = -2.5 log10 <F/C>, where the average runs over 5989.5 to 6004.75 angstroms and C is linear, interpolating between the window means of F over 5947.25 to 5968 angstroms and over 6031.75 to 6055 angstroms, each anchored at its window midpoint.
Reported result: 0.08 mag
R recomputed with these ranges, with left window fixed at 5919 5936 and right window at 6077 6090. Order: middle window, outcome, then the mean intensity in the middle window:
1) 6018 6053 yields -1.23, 1.61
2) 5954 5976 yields 0.10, 1.55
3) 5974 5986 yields -0.17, 1.58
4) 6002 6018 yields 1.06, 1.45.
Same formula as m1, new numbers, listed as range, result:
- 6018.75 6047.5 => 1.59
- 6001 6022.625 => 1.49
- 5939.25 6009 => 1.52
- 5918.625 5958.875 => 1.54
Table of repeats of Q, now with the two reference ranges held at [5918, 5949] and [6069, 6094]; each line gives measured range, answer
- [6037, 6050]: -0.6 angstroms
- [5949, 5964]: 0.3 angstroms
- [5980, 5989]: -0.1 angstroms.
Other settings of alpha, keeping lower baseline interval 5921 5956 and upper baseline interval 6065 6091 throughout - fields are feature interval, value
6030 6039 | -0.10 mag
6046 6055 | -0.10 mag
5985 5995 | 0.06 mag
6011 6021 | -0.03 mag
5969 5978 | -0.05 mag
